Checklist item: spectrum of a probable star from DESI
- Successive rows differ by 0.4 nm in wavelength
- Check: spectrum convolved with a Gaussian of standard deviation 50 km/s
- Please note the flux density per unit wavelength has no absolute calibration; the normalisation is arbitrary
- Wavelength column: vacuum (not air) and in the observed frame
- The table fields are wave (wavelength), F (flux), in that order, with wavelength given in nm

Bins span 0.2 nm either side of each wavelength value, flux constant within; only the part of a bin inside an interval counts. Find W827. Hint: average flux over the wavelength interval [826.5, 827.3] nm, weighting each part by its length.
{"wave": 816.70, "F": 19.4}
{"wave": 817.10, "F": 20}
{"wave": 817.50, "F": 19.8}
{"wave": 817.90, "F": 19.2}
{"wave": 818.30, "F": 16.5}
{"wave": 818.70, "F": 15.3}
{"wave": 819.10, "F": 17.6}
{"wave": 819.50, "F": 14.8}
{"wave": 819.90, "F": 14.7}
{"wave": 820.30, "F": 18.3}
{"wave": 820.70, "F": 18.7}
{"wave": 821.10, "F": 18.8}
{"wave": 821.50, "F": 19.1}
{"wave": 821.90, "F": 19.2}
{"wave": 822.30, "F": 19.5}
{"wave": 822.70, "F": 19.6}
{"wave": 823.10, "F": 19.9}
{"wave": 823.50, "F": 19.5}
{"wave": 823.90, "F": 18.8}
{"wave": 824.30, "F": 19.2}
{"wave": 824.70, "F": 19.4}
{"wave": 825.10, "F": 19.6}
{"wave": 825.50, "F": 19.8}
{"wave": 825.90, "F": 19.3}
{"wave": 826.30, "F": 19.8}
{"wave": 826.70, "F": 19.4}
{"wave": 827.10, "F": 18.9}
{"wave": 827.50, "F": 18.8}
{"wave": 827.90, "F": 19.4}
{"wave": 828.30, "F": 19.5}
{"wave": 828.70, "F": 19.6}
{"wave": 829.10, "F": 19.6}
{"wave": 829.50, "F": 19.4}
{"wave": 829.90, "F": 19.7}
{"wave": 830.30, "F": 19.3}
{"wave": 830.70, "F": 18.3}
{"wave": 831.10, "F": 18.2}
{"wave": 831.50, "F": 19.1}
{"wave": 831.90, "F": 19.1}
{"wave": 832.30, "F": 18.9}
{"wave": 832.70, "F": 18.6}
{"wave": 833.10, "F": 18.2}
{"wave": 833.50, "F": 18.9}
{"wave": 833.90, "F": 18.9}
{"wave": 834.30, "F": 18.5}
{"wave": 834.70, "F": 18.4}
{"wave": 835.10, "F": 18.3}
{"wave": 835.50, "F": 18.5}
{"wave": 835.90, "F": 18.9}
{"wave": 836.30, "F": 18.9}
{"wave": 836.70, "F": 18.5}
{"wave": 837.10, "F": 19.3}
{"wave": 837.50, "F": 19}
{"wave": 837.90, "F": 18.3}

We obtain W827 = 19.1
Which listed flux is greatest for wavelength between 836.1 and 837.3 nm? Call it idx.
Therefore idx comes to 19.3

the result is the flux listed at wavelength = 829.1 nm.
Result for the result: 19.6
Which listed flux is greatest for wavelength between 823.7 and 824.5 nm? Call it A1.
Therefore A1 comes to 19.2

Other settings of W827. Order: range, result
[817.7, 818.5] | 17.8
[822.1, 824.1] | 19.5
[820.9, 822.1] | 19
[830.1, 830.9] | 18.8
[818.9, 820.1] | 15.7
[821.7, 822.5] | 19.4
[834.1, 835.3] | 18.4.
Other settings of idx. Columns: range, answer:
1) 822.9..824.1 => 19.9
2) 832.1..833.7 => 18.9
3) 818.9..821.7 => 19.1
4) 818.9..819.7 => 17.6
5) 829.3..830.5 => 19.7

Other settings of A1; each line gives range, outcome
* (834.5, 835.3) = 18.4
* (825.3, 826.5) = 19.8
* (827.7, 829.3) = 19.6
